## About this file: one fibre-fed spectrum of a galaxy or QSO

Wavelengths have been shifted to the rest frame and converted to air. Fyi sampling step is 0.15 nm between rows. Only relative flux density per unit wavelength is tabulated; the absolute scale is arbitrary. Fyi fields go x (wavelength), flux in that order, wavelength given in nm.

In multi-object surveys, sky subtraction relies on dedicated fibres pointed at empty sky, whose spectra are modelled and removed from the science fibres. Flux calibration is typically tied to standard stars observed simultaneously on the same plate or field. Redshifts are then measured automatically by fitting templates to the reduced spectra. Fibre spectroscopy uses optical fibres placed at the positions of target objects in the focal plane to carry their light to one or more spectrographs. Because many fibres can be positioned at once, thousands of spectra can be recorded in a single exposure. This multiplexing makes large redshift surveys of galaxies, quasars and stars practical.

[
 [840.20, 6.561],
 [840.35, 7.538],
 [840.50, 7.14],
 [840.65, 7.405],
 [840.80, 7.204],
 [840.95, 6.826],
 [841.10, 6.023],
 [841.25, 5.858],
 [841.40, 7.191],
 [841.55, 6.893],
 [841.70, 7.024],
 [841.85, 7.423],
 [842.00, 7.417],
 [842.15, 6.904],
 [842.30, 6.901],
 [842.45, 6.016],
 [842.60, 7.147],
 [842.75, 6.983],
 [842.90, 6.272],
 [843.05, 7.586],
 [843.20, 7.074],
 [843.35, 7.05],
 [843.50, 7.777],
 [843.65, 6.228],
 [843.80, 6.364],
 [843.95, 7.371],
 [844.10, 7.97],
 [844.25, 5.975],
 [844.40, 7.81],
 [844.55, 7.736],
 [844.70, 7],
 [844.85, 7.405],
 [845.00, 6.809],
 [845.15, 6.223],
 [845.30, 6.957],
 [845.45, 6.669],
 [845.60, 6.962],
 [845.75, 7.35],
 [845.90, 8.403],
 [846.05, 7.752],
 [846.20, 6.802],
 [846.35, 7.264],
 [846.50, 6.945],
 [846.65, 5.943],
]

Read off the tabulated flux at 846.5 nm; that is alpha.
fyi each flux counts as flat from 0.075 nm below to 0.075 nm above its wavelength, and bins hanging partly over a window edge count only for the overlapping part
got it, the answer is 6.945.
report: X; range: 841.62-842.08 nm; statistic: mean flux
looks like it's 7.28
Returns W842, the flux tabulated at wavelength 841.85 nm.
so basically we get 7.423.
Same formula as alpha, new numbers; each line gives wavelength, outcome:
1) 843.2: 7.074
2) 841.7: 7.024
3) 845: 6.809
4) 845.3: 6.957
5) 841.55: 6.893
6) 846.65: 5.943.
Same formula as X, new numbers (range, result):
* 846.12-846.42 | 7.04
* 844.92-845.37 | 6.67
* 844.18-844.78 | 7.14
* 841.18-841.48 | 6.54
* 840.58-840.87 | 7.3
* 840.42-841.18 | 6.92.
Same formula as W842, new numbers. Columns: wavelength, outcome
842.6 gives 7.147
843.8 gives 6.364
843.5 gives 7.777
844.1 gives 7.97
